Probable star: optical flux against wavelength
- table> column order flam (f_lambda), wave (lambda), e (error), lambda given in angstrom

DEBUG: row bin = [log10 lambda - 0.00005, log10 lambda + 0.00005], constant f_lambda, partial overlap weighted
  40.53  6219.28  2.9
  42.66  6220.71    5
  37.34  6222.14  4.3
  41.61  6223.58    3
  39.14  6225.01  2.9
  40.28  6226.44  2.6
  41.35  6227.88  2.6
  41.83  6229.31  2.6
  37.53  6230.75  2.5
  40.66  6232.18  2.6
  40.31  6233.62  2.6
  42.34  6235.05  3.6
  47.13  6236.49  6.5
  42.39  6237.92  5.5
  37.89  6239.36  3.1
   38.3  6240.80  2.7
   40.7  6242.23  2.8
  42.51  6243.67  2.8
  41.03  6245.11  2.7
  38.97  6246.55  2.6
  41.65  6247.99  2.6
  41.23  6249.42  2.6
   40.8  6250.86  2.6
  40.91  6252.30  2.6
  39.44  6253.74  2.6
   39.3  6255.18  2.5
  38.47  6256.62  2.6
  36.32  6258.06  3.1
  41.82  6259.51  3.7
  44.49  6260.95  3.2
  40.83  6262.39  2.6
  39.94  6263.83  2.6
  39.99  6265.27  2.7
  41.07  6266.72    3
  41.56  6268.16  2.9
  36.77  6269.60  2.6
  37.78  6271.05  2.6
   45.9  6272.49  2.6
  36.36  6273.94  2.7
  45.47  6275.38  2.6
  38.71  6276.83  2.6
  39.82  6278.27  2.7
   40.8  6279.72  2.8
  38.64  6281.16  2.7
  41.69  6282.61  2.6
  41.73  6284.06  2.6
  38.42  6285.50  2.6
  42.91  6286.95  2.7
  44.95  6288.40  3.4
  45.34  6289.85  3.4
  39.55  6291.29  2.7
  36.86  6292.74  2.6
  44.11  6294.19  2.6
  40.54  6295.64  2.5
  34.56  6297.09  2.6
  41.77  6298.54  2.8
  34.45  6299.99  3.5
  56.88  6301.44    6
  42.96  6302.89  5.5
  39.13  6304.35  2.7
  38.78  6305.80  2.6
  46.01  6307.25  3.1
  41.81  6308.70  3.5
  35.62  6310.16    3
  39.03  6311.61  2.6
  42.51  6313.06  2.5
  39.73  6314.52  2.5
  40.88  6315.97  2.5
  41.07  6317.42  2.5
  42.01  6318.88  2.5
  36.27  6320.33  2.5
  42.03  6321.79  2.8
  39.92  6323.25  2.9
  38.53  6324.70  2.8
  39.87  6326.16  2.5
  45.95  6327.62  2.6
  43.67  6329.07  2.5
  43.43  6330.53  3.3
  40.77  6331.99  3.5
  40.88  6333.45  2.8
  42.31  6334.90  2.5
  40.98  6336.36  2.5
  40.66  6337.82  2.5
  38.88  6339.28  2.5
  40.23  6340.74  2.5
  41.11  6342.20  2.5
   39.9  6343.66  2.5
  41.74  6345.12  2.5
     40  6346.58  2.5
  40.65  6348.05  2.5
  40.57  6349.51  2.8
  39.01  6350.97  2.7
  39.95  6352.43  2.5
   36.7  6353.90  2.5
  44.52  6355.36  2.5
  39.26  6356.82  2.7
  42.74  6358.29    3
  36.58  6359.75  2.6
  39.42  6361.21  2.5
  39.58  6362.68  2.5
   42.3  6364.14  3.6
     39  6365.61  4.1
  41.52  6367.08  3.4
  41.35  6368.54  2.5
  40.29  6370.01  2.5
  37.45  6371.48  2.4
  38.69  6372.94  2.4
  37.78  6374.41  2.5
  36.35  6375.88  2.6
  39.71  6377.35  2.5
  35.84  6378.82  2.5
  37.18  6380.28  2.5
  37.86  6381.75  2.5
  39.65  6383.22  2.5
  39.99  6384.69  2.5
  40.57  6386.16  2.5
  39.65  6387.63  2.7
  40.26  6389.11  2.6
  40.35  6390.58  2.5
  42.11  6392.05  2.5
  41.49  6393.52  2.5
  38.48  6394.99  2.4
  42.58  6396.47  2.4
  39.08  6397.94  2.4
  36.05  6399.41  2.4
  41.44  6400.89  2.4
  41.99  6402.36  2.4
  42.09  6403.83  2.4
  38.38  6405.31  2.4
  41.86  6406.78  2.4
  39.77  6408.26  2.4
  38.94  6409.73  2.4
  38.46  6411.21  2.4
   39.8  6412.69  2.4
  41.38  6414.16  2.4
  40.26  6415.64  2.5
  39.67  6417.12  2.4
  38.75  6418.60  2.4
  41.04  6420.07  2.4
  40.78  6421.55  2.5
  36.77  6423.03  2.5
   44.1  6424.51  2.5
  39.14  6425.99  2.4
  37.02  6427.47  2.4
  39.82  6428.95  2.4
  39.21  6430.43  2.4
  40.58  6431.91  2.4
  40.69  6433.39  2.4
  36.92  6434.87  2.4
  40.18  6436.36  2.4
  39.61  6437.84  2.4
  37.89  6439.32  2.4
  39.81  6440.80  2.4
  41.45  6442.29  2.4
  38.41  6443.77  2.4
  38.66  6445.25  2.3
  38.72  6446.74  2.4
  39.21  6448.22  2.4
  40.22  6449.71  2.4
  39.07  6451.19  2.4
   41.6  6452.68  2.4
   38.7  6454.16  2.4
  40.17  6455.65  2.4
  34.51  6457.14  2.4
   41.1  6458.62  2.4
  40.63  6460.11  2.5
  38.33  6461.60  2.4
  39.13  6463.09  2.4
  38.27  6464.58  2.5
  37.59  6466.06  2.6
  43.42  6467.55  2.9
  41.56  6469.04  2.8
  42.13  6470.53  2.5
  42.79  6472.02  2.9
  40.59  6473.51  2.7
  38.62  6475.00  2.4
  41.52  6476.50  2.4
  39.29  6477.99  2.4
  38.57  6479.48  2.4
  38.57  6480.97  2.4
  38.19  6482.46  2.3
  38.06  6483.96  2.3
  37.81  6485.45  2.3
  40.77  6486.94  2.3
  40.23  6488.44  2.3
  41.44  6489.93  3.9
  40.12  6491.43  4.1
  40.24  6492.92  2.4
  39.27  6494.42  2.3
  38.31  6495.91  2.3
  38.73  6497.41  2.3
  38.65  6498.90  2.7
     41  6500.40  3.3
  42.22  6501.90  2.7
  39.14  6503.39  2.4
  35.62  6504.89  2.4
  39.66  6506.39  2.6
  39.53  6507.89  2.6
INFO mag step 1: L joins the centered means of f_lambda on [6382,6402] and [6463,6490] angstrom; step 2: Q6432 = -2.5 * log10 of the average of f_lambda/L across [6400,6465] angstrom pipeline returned 0.010 mag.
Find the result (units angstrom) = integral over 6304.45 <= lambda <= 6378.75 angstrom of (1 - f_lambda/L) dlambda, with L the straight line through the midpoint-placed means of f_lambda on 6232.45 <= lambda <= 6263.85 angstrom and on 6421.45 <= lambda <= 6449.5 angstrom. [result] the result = -0.4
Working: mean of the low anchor 40.8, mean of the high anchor 39.4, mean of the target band 40.3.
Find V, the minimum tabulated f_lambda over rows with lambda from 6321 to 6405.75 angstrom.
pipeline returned 35.84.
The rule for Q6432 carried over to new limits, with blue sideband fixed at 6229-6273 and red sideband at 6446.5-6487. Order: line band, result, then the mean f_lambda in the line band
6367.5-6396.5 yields 0.02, 39.3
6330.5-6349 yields -0.02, 40.8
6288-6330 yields -0.02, 41.2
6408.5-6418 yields 0.00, 39.7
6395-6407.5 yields -0.01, 40.3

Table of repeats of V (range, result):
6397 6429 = 36.05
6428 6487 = 34.51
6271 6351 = 34.45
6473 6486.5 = 37.81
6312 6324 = 36.27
